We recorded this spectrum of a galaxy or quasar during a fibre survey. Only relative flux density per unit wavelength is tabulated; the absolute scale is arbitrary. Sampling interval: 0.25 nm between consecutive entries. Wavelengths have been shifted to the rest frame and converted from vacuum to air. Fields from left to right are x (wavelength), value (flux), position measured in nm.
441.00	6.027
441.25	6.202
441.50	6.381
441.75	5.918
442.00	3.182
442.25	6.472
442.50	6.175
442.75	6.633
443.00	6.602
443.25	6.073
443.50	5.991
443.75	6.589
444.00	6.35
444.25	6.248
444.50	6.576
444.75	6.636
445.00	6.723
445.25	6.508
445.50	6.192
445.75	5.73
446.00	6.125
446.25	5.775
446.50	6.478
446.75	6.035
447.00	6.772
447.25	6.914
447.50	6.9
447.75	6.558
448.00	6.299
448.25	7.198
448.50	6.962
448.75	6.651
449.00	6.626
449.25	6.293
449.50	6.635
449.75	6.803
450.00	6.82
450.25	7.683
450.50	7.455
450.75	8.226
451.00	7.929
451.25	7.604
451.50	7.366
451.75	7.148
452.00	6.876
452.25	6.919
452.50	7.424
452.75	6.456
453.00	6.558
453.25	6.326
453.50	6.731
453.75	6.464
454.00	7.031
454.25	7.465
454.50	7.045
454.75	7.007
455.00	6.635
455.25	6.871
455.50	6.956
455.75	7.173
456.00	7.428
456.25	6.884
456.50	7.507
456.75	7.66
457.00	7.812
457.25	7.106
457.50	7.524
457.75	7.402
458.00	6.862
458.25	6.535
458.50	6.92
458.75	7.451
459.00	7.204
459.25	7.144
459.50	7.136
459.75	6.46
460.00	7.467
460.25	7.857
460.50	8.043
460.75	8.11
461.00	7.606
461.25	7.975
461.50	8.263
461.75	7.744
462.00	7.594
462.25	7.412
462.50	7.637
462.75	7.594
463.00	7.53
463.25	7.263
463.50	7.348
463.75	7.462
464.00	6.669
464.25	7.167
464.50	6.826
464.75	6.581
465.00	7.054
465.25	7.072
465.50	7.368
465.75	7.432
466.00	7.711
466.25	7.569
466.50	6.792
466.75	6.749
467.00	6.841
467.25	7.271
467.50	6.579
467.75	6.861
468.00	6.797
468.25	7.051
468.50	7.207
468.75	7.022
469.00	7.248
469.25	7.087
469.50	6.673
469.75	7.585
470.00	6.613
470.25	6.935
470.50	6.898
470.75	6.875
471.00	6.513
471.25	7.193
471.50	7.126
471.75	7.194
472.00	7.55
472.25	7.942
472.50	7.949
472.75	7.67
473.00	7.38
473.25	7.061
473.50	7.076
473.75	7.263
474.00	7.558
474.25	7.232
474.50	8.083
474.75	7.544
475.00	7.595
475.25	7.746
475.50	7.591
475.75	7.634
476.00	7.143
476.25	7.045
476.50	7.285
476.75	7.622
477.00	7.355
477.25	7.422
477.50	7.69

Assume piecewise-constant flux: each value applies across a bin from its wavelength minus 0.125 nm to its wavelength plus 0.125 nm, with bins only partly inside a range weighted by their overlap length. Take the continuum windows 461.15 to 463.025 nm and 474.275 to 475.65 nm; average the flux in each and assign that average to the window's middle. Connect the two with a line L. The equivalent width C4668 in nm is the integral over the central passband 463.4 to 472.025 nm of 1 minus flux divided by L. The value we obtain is 0.73 nm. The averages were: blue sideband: 7.73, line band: 7.05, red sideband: 7.68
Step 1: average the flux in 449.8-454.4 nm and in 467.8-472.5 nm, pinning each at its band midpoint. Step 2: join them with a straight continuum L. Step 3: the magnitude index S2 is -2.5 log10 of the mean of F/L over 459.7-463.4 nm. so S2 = -0.08 mag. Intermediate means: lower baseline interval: 7.13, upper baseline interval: 7.1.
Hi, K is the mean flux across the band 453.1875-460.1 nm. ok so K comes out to 7.08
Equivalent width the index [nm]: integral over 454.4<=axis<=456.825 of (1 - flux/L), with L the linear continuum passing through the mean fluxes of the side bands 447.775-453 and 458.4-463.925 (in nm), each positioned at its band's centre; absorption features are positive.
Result 0.05 nm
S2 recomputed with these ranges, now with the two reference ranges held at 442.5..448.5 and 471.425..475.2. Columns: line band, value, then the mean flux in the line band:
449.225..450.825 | -0.09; 7.15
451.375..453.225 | -0.04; 6.93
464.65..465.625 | 0.02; 7.03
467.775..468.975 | 0.04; 7.03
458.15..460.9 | -0.05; 7.31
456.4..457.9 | -0.09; 7.49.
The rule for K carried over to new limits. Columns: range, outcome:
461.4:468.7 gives 7.22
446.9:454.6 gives 6.97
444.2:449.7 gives 6.5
